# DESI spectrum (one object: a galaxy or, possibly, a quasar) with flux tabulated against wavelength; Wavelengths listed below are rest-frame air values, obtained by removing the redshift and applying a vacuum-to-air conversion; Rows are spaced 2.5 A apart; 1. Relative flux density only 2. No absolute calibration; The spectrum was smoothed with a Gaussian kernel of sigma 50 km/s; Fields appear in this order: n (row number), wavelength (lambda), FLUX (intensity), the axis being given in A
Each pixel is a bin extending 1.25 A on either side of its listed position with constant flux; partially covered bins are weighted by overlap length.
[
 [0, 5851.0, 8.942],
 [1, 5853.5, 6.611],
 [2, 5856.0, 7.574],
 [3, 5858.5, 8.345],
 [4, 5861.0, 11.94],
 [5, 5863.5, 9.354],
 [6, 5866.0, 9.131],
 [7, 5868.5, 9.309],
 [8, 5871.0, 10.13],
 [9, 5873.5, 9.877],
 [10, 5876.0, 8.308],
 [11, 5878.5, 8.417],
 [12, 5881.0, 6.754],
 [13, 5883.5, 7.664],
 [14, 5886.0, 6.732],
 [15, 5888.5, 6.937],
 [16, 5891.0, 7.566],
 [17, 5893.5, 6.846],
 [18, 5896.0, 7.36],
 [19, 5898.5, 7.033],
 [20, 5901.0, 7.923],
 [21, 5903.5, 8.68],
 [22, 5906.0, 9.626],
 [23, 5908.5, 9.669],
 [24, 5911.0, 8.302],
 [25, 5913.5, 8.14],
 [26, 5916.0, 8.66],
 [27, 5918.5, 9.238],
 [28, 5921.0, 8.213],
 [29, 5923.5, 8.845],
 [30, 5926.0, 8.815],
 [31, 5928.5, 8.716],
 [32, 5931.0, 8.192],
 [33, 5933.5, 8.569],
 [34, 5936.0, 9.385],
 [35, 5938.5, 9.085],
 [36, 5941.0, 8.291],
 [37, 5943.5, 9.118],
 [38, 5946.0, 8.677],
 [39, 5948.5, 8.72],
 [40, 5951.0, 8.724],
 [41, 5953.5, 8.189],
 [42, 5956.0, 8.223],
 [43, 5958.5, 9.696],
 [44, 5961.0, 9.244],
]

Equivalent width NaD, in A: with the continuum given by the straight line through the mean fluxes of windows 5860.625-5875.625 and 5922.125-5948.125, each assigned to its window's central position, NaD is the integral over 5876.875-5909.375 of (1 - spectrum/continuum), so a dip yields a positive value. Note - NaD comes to 5.5 A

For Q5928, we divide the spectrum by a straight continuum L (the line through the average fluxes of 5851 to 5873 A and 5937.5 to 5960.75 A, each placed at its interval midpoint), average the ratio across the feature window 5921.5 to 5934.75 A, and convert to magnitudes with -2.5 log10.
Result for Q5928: 0.03 mag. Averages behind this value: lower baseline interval 9.07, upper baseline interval 8.76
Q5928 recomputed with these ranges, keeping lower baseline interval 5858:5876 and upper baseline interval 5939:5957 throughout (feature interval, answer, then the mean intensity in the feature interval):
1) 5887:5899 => 0.290 mag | 7.15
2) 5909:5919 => 0.053 mag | 8.62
